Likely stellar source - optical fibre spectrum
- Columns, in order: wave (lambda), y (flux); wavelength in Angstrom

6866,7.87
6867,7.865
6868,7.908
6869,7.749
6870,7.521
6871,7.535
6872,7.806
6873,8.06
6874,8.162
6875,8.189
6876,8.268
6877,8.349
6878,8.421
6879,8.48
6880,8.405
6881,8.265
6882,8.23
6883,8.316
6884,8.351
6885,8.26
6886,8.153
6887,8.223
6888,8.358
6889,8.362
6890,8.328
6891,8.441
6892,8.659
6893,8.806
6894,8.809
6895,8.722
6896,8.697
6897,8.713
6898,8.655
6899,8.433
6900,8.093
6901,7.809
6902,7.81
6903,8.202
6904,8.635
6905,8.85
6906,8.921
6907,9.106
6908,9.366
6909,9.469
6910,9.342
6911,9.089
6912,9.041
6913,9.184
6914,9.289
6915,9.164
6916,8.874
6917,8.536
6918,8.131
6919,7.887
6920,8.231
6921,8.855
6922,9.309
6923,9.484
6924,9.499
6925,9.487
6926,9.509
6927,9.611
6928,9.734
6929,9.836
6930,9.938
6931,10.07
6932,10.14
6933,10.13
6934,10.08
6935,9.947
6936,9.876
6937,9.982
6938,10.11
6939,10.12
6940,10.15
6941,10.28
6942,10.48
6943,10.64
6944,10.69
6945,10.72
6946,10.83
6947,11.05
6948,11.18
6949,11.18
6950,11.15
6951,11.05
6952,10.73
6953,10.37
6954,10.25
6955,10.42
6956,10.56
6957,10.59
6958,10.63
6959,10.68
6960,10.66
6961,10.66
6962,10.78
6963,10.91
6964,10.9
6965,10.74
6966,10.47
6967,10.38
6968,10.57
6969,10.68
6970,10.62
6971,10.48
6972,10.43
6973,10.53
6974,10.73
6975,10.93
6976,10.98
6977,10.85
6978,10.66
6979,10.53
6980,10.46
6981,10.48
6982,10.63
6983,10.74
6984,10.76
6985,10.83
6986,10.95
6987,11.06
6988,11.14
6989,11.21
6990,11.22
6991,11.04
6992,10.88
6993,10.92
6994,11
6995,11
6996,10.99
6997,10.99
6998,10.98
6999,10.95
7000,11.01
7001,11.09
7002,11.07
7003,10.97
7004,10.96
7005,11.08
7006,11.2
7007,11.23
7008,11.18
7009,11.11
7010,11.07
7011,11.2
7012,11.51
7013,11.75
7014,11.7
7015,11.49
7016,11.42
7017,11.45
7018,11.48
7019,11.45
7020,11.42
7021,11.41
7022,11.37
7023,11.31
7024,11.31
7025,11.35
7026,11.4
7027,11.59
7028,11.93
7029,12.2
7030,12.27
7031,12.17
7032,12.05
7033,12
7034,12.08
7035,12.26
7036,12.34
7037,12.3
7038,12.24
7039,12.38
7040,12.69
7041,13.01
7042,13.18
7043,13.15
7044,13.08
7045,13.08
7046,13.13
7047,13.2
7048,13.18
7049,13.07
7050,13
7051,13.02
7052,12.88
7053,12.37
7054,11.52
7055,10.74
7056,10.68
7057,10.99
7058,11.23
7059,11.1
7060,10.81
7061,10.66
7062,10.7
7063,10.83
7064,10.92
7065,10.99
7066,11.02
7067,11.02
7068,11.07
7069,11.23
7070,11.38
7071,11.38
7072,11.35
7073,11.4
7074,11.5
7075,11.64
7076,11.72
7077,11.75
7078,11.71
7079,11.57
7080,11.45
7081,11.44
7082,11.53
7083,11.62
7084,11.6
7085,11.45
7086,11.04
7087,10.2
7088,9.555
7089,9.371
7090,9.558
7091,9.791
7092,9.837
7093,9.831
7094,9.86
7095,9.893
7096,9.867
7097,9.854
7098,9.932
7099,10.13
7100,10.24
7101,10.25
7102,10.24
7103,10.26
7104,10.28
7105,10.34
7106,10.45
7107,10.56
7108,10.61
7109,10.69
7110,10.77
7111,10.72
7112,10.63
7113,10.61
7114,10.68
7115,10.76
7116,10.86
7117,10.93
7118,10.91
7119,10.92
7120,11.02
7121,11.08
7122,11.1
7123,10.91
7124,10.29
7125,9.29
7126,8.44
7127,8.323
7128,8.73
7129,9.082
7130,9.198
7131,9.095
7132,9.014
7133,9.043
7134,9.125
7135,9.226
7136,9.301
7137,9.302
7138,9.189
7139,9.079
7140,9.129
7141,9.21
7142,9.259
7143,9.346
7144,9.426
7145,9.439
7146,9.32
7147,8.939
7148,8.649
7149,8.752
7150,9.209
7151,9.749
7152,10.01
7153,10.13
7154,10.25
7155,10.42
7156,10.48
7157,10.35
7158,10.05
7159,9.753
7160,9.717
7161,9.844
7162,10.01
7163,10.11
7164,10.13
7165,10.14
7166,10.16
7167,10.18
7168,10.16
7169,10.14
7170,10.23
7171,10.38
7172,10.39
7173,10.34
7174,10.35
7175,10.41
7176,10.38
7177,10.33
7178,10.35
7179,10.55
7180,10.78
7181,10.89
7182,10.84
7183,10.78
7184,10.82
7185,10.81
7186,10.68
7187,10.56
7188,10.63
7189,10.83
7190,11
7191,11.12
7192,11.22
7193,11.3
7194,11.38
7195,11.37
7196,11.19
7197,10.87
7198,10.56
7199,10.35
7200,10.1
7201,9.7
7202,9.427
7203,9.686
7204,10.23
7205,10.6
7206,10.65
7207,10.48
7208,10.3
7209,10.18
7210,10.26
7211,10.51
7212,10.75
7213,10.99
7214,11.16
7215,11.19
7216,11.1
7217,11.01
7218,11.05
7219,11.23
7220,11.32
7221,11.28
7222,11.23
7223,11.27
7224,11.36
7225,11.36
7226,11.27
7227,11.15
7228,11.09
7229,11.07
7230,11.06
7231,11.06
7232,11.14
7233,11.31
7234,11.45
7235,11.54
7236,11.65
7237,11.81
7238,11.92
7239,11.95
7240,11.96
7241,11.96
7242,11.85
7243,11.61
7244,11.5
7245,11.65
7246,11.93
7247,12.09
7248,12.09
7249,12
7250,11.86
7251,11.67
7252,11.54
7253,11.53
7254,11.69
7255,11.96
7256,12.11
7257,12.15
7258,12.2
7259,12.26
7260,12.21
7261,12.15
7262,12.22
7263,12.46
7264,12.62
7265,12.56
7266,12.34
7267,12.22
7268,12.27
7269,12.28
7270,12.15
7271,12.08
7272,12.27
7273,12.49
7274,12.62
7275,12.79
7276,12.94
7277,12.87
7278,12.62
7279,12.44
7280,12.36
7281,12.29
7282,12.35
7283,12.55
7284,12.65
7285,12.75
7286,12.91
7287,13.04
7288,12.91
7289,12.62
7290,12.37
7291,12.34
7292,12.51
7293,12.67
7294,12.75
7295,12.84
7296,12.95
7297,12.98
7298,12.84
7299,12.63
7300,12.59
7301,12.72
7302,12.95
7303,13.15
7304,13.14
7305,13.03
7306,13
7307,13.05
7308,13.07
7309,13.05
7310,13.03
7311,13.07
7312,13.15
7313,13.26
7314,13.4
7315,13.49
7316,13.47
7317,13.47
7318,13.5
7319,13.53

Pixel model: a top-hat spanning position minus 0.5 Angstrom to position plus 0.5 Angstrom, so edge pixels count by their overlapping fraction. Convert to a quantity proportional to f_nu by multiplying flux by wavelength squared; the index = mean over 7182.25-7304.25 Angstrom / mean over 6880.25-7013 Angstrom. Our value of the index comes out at 1.27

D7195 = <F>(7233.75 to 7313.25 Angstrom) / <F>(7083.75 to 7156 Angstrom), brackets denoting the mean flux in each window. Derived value 1.2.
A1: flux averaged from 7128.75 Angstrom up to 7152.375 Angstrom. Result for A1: 9.21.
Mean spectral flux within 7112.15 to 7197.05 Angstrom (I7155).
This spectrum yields 10.1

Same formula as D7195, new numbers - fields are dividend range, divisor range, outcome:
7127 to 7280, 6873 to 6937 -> 1.22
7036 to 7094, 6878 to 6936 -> 1.30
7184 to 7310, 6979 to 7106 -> 1.04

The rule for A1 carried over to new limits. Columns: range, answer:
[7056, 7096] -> 10.9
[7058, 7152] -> 10.3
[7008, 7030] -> 11.5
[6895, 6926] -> 8.82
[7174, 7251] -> 11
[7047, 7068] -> 11.6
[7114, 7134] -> 9.94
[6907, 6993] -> 10.2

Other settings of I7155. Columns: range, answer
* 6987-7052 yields 11.8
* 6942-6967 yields 10.7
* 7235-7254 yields 11.8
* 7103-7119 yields 10.6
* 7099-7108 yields 10.3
